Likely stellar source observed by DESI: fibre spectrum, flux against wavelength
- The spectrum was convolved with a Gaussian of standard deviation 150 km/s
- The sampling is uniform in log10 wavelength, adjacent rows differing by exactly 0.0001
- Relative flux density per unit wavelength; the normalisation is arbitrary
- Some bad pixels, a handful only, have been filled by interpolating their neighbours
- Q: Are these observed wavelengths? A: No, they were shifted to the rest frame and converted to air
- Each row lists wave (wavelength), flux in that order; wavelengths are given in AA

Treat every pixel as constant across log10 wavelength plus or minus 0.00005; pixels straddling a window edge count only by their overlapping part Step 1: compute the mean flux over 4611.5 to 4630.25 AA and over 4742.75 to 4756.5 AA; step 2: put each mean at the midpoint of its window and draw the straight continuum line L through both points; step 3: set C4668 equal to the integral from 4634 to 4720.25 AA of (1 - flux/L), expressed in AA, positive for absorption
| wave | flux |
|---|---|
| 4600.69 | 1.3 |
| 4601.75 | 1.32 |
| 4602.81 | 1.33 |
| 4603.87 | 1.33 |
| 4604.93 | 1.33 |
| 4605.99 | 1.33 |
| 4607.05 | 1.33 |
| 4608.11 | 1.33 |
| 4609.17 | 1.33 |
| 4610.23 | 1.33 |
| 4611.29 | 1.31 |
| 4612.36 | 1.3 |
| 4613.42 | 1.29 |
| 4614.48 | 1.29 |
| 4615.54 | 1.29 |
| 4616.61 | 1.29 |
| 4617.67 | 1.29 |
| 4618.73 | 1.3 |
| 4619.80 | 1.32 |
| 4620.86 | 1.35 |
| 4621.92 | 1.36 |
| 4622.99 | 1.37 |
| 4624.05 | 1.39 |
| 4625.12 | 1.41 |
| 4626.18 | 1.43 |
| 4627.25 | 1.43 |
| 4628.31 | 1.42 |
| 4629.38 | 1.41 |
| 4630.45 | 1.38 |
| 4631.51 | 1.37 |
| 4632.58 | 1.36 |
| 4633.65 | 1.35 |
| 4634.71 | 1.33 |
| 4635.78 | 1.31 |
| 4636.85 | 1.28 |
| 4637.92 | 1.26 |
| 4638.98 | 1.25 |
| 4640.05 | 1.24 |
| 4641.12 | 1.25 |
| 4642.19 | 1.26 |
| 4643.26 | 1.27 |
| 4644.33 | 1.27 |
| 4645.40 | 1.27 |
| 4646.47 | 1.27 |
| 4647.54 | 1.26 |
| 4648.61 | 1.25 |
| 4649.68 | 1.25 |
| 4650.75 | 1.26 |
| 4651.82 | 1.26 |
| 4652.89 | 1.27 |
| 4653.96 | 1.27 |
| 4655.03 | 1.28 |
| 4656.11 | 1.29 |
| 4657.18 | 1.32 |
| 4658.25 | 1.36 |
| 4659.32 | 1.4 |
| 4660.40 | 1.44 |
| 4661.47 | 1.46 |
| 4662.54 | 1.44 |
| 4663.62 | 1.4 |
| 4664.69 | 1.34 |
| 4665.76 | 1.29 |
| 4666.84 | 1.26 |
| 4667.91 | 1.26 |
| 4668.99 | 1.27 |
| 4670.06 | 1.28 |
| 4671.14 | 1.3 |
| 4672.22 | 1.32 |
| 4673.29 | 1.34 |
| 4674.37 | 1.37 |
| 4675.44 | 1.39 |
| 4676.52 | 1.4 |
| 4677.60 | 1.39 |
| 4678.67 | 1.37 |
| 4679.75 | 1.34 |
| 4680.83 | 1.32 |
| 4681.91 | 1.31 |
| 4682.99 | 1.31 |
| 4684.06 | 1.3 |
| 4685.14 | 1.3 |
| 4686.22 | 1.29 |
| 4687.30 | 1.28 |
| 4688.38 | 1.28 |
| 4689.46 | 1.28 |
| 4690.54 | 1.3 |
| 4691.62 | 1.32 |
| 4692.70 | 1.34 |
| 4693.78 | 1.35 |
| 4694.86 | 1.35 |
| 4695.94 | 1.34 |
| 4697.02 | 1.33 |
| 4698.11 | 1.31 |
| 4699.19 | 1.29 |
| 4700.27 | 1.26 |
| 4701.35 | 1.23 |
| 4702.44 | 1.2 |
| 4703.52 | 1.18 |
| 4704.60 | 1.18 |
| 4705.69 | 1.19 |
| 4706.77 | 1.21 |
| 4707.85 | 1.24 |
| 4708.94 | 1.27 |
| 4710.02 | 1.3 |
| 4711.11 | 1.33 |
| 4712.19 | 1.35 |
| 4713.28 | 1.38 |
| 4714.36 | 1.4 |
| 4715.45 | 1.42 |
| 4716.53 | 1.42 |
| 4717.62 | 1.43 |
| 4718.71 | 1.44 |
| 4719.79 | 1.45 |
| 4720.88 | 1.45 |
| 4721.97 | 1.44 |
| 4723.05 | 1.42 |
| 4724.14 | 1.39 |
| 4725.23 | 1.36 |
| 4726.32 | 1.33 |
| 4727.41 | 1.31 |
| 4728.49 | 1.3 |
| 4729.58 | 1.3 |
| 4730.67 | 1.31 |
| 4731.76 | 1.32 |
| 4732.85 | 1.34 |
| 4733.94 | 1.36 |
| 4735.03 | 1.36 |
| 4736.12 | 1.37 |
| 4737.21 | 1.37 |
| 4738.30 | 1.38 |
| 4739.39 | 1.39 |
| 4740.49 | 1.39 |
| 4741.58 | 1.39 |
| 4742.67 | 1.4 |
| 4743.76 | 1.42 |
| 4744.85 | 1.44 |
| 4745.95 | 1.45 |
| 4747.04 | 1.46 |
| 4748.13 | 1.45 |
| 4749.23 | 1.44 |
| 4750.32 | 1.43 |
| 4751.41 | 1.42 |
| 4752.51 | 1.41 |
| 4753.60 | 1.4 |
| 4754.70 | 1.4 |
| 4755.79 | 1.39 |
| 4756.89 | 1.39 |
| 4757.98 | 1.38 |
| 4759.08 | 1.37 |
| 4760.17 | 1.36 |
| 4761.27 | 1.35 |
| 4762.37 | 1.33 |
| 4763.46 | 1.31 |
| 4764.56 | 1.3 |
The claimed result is 4.42 AA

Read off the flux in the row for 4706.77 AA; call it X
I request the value 1.21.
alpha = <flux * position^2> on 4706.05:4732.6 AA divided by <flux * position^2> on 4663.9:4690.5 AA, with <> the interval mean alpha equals 1.05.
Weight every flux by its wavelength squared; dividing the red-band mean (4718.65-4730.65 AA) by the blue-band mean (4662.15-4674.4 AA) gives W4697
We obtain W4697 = 1.07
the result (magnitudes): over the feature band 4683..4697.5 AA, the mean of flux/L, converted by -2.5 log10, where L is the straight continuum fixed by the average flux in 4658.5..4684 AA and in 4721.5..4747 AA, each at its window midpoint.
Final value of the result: 0.03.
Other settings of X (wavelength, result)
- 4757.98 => 1.38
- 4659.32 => 1.4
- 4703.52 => 1.18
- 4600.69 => 1.3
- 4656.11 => 1.29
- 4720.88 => 1.45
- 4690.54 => 1.3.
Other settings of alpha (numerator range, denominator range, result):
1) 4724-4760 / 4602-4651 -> 1.10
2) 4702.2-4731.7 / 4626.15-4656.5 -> 1.06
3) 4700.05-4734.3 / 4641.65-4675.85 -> 1.04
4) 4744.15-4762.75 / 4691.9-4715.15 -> 1.11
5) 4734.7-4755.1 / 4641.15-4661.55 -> 1.13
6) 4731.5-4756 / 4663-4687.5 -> 1.09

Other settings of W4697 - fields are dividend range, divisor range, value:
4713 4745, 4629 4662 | 1.10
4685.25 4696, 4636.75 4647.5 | 1.06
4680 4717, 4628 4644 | 1.02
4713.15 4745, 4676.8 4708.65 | 1.09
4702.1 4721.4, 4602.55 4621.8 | 1.05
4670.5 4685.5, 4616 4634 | 1.00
